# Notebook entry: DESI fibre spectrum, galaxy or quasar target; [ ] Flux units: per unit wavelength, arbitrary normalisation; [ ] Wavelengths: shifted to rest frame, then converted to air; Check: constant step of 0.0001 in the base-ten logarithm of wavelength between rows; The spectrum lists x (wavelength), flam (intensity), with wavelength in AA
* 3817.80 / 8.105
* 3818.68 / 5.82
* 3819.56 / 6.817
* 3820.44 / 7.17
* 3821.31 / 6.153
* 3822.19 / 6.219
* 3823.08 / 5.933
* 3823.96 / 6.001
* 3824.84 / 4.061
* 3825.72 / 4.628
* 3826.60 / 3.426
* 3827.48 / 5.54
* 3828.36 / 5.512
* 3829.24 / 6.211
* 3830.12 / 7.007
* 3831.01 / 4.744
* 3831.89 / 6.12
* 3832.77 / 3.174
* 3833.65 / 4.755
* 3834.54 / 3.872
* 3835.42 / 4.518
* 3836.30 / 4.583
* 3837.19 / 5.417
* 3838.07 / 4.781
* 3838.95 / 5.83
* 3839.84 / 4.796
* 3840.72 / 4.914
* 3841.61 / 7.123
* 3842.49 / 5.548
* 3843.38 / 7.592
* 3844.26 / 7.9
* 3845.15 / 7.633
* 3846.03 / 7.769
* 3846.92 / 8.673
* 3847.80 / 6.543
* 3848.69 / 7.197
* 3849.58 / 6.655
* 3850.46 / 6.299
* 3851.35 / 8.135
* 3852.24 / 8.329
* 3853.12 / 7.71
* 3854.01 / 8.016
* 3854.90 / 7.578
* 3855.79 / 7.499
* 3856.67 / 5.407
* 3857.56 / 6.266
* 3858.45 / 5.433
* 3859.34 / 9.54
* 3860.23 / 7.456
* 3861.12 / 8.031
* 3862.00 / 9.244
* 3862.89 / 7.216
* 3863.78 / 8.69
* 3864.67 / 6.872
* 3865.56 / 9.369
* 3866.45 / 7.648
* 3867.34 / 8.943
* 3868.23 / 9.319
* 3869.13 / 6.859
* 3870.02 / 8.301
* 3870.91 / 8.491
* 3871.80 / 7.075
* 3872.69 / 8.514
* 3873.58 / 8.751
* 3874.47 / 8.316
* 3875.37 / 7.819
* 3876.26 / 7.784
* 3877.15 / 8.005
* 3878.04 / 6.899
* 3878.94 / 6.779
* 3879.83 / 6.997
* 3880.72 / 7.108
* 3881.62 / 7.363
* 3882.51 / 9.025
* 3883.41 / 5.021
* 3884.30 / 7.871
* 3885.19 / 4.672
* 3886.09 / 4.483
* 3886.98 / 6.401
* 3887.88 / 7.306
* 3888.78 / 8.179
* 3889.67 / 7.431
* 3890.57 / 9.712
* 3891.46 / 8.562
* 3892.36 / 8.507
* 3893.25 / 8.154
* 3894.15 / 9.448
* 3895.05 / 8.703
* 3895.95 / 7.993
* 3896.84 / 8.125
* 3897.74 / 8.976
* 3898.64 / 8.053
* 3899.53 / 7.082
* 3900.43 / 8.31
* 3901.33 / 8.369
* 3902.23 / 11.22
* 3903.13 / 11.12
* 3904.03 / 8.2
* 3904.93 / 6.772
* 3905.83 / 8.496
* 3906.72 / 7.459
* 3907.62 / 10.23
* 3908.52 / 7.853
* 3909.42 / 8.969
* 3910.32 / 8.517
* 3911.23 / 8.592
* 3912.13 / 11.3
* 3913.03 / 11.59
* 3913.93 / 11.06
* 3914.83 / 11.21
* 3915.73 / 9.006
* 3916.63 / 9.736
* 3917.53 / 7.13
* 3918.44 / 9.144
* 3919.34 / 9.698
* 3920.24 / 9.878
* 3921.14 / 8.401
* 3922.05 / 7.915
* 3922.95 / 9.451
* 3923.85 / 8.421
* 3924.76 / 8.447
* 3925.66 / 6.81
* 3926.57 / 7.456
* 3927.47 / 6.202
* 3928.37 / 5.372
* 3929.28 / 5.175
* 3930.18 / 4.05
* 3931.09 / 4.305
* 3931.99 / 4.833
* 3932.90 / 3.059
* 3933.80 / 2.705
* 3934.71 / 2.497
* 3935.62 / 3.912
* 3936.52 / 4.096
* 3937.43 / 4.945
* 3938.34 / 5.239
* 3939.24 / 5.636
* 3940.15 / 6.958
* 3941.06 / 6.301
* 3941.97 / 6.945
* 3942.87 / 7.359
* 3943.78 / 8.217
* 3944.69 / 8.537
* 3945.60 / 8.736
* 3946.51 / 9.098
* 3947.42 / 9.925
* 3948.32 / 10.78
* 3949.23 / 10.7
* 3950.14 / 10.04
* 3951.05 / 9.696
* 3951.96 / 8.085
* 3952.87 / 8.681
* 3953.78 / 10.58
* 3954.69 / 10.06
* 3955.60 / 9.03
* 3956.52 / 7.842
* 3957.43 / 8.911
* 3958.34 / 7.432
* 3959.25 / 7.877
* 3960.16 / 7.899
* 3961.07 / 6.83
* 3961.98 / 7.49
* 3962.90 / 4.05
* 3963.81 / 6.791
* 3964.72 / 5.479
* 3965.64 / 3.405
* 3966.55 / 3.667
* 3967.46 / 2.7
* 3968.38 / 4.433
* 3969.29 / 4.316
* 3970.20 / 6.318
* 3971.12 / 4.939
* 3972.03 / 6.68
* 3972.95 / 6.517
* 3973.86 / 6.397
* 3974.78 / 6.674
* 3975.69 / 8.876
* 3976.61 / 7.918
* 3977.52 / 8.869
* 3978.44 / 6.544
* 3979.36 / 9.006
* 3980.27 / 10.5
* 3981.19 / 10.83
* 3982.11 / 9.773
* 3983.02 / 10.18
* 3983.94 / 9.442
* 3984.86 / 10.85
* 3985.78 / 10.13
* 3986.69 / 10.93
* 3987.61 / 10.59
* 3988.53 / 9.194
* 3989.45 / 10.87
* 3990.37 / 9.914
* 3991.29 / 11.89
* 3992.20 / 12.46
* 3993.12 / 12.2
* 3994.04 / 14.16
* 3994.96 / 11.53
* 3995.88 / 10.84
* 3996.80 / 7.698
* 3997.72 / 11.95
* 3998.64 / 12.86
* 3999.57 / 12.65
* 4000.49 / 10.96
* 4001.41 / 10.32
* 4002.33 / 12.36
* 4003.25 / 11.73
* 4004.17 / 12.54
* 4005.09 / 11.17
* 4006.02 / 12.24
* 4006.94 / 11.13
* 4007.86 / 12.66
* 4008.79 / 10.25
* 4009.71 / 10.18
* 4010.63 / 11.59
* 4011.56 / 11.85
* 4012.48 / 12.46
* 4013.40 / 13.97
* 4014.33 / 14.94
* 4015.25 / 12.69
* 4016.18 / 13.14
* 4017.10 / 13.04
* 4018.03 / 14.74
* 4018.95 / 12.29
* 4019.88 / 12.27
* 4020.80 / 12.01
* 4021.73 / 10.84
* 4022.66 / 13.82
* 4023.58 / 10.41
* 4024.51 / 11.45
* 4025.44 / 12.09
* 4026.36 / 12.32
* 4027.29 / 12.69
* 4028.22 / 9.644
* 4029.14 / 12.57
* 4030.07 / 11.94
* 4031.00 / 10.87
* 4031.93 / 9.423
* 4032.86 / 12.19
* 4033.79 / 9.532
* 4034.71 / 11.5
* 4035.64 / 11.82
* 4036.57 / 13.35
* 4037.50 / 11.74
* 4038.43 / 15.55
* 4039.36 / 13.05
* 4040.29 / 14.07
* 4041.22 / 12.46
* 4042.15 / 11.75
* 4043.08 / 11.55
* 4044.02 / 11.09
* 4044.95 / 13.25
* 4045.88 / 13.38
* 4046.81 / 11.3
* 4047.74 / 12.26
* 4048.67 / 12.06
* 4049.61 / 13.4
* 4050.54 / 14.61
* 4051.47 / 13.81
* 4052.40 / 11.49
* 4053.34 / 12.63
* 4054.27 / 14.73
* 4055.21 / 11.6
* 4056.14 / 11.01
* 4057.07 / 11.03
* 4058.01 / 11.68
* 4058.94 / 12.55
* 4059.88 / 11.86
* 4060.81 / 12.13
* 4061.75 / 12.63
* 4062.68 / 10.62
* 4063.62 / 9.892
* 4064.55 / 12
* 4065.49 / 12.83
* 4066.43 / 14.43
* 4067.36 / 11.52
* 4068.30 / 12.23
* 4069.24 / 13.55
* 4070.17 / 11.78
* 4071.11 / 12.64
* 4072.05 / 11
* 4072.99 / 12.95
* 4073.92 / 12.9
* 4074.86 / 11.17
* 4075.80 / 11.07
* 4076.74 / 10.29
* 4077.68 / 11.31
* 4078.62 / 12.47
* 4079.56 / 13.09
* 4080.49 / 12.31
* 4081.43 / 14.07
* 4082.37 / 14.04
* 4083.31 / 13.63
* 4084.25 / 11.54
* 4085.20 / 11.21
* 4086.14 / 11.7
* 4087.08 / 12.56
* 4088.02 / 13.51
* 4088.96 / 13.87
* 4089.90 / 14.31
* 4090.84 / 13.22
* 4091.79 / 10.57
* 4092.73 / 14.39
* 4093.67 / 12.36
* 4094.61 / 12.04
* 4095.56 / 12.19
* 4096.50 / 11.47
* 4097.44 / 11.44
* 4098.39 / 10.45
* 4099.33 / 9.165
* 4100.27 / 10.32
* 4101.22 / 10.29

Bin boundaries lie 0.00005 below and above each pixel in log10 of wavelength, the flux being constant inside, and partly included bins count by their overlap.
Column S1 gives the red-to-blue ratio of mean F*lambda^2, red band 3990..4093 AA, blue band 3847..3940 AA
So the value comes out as 1.7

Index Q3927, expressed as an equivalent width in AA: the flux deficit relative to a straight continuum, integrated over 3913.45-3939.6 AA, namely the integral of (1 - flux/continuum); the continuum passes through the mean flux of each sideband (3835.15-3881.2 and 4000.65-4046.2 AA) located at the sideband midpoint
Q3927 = 7.0 AA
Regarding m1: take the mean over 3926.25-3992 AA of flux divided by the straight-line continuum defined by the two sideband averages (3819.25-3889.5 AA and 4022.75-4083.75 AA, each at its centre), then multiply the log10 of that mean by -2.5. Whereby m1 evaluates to 0.291 mag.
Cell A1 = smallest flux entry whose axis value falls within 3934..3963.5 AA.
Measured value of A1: 2.497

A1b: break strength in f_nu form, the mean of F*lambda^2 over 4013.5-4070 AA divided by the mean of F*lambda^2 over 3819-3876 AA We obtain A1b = 2.0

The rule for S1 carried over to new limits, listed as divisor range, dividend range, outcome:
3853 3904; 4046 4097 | 1.73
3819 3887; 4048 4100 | 2.03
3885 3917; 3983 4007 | 1.36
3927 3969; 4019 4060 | 1.91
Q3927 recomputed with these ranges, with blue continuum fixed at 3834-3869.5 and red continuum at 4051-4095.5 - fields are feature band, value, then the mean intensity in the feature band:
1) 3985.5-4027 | -4.2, 11.8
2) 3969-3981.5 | 3.2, 7.46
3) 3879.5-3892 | 1.1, 7.16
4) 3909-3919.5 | -1.4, 9.66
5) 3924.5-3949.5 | 7.6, 6.32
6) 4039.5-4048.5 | -0.6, 12.4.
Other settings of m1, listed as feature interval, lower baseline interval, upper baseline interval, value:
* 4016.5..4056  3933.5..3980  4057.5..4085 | -0.16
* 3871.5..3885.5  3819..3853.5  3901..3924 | 0.05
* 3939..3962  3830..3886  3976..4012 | 0.13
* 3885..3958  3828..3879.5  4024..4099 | 0.10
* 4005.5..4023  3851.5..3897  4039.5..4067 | -0.10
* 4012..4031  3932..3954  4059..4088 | -0.22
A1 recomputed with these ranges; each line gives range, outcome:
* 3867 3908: 4.483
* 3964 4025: 2.7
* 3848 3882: 5.407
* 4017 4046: 9.423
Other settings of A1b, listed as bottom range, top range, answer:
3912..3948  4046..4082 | 1.81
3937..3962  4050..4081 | 1.57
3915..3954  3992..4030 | 1.71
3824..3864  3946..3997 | 1.43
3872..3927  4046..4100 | 1.60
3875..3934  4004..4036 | 1.61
